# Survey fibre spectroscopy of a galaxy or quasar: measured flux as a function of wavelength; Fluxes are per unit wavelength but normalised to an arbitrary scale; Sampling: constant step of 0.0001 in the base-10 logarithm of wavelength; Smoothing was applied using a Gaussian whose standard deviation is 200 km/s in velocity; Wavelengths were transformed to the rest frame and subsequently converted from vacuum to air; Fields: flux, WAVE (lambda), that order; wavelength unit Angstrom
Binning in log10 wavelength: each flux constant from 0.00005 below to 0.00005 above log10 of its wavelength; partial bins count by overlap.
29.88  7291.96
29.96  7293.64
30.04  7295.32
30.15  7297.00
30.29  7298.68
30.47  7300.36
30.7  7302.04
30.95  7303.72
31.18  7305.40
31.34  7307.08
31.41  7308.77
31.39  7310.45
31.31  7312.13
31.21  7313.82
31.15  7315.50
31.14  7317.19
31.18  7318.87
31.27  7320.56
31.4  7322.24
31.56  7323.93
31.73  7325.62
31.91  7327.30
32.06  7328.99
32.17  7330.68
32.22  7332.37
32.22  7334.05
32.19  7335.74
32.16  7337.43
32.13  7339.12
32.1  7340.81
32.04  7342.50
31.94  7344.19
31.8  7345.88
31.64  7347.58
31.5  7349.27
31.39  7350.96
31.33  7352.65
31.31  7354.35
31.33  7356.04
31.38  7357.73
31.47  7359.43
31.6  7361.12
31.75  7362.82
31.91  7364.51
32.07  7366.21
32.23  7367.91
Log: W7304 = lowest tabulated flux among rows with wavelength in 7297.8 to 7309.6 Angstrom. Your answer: 30.29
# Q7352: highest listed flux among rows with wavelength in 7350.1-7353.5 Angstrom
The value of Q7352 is 31.39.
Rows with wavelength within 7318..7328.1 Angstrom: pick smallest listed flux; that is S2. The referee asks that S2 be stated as 31.18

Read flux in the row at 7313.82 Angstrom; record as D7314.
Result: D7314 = 31.21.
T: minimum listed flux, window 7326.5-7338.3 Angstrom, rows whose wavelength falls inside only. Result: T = 31.91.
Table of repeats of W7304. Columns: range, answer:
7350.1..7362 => 31.31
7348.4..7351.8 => 31.39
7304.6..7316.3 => 31.15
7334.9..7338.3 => 32.16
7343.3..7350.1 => 31.5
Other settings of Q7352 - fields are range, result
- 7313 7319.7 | 31.21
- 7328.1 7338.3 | 32.22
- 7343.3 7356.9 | 31.94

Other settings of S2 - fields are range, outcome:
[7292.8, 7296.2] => 29.96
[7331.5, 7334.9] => 32.22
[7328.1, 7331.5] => 32.06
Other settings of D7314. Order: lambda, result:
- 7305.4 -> 31.18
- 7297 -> 30.15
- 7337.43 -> 32.16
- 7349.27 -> 31.5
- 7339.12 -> 32.13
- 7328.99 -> 32.06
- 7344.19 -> 31.94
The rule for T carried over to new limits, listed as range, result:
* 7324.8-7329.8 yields 31.73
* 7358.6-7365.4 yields 31.47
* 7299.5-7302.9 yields 30.47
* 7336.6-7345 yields 31.94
